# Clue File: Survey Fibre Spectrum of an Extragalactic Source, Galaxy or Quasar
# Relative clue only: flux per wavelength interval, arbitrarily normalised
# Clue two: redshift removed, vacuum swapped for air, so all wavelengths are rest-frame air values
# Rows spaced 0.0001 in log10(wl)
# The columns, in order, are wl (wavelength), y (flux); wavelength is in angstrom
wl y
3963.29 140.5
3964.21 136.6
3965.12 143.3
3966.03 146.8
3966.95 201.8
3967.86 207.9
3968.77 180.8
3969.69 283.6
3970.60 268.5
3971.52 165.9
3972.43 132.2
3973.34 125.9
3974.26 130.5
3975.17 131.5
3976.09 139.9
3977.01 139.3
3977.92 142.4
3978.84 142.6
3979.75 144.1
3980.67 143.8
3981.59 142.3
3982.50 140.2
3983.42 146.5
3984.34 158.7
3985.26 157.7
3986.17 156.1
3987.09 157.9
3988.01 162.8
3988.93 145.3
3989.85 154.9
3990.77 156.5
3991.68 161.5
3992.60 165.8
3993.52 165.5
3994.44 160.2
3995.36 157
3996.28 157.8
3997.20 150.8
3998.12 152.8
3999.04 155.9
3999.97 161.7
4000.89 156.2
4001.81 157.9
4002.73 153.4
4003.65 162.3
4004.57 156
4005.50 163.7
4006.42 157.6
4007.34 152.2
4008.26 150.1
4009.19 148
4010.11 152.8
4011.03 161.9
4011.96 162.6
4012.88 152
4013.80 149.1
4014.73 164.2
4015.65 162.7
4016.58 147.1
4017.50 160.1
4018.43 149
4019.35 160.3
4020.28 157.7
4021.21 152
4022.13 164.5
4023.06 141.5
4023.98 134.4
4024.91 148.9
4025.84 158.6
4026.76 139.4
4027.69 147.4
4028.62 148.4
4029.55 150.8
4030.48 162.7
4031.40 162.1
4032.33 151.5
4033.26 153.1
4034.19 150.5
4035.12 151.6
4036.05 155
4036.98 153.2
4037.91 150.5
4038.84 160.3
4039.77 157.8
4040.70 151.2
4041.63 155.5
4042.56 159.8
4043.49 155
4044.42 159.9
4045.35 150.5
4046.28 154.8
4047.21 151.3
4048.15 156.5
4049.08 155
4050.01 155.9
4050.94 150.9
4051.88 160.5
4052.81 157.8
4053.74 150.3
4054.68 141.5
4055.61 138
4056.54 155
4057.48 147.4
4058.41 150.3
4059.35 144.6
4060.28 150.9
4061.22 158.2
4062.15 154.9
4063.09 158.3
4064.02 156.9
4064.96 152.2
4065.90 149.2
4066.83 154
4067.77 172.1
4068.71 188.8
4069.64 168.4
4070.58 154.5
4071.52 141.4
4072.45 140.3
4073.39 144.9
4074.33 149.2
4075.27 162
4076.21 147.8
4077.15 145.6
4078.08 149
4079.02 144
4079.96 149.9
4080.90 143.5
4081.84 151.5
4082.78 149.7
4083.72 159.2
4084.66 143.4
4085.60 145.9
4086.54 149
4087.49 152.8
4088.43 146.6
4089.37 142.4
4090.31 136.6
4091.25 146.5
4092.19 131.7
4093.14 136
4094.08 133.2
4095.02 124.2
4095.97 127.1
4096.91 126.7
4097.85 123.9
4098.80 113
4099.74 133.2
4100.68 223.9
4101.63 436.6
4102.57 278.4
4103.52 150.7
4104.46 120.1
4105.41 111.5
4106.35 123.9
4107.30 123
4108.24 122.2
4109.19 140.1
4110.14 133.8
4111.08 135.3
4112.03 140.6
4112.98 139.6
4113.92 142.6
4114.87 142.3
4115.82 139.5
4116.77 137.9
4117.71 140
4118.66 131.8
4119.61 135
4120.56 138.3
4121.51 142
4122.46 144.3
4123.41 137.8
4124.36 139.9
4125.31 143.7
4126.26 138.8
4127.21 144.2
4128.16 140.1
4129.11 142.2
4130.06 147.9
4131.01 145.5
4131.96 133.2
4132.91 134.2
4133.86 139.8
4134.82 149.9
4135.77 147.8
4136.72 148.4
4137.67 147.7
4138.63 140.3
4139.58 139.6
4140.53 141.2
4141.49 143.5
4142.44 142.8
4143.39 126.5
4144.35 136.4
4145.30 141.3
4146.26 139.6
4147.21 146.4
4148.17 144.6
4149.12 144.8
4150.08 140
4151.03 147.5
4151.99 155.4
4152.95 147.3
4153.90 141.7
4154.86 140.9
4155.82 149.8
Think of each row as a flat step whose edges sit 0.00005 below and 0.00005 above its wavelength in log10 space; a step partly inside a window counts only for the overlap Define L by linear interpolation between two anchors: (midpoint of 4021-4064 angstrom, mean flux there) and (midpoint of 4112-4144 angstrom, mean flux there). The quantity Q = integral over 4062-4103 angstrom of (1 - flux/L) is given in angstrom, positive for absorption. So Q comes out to -3.0 angstrom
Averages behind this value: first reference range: 153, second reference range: 141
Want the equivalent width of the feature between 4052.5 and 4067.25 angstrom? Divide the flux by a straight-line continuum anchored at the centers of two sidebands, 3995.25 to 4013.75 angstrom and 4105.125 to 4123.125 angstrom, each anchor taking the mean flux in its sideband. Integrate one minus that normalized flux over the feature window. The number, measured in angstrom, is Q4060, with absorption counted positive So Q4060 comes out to -0.57 angstrom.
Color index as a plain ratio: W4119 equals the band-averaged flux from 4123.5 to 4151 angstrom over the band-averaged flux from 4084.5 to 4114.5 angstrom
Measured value 0.94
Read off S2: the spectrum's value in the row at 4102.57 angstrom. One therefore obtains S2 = 278.4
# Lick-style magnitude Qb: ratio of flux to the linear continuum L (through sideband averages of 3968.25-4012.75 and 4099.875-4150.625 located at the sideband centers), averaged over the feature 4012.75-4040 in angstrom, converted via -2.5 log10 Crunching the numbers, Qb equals 0.015 mag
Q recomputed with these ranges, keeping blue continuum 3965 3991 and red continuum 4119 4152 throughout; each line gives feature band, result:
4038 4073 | -0.75 angstrom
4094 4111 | -1.45 angstrom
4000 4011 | 0.09 angstrom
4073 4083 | -0.01 angstrom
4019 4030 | 0.34 angstrom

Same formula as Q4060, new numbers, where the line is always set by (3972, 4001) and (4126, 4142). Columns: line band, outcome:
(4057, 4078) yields -1.18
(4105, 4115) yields 0.82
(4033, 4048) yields -0.74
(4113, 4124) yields 0.32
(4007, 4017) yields -0.42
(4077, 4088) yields -0.27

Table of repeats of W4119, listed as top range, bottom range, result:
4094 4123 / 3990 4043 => 0.97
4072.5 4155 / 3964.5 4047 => 0.93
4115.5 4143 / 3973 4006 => 0.93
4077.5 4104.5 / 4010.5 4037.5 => 1.03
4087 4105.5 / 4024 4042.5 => 1.05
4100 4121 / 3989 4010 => 1.01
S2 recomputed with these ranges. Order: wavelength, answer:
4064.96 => 152.2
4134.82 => 149.9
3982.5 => 140.2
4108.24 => 122.2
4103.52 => 150.7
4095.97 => 127.1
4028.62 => 148.4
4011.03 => 161.9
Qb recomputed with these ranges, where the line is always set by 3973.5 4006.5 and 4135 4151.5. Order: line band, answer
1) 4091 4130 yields -0.02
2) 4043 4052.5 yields -0.05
